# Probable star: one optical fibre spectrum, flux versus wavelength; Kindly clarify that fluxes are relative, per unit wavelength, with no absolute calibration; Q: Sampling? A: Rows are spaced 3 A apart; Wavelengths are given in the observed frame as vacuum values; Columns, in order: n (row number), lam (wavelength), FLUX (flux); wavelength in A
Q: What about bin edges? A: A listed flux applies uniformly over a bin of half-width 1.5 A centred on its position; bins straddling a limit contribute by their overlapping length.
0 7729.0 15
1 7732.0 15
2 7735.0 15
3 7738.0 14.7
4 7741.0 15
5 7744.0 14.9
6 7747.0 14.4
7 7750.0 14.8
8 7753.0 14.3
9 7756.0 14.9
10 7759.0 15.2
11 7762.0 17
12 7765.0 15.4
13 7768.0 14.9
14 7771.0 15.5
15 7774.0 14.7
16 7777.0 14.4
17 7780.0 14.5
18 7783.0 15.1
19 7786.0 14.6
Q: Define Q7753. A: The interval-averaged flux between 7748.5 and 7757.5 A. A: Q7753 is 14.7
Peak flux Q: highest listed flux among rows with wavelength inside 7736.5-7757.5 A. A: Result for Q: 15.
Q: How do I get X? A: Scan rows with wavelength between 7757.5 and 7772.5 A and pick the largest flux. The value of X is 17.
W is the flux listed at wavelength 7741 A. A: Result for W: 15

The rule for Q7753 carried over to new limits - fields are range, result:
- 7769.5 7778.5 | 14.9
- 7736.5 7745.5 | 14.9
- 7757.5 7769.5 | 15.6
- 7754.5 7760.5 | 15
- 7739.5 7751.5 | 14.8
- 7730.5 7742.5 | 14.9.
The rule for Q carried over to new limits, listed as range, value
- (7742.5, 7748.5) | 14.9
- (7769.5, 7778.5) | 15.5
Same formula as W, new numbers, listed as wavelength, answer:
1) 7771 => 15.5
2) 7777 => 14.4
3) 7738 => 14.7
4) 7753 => 14.3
